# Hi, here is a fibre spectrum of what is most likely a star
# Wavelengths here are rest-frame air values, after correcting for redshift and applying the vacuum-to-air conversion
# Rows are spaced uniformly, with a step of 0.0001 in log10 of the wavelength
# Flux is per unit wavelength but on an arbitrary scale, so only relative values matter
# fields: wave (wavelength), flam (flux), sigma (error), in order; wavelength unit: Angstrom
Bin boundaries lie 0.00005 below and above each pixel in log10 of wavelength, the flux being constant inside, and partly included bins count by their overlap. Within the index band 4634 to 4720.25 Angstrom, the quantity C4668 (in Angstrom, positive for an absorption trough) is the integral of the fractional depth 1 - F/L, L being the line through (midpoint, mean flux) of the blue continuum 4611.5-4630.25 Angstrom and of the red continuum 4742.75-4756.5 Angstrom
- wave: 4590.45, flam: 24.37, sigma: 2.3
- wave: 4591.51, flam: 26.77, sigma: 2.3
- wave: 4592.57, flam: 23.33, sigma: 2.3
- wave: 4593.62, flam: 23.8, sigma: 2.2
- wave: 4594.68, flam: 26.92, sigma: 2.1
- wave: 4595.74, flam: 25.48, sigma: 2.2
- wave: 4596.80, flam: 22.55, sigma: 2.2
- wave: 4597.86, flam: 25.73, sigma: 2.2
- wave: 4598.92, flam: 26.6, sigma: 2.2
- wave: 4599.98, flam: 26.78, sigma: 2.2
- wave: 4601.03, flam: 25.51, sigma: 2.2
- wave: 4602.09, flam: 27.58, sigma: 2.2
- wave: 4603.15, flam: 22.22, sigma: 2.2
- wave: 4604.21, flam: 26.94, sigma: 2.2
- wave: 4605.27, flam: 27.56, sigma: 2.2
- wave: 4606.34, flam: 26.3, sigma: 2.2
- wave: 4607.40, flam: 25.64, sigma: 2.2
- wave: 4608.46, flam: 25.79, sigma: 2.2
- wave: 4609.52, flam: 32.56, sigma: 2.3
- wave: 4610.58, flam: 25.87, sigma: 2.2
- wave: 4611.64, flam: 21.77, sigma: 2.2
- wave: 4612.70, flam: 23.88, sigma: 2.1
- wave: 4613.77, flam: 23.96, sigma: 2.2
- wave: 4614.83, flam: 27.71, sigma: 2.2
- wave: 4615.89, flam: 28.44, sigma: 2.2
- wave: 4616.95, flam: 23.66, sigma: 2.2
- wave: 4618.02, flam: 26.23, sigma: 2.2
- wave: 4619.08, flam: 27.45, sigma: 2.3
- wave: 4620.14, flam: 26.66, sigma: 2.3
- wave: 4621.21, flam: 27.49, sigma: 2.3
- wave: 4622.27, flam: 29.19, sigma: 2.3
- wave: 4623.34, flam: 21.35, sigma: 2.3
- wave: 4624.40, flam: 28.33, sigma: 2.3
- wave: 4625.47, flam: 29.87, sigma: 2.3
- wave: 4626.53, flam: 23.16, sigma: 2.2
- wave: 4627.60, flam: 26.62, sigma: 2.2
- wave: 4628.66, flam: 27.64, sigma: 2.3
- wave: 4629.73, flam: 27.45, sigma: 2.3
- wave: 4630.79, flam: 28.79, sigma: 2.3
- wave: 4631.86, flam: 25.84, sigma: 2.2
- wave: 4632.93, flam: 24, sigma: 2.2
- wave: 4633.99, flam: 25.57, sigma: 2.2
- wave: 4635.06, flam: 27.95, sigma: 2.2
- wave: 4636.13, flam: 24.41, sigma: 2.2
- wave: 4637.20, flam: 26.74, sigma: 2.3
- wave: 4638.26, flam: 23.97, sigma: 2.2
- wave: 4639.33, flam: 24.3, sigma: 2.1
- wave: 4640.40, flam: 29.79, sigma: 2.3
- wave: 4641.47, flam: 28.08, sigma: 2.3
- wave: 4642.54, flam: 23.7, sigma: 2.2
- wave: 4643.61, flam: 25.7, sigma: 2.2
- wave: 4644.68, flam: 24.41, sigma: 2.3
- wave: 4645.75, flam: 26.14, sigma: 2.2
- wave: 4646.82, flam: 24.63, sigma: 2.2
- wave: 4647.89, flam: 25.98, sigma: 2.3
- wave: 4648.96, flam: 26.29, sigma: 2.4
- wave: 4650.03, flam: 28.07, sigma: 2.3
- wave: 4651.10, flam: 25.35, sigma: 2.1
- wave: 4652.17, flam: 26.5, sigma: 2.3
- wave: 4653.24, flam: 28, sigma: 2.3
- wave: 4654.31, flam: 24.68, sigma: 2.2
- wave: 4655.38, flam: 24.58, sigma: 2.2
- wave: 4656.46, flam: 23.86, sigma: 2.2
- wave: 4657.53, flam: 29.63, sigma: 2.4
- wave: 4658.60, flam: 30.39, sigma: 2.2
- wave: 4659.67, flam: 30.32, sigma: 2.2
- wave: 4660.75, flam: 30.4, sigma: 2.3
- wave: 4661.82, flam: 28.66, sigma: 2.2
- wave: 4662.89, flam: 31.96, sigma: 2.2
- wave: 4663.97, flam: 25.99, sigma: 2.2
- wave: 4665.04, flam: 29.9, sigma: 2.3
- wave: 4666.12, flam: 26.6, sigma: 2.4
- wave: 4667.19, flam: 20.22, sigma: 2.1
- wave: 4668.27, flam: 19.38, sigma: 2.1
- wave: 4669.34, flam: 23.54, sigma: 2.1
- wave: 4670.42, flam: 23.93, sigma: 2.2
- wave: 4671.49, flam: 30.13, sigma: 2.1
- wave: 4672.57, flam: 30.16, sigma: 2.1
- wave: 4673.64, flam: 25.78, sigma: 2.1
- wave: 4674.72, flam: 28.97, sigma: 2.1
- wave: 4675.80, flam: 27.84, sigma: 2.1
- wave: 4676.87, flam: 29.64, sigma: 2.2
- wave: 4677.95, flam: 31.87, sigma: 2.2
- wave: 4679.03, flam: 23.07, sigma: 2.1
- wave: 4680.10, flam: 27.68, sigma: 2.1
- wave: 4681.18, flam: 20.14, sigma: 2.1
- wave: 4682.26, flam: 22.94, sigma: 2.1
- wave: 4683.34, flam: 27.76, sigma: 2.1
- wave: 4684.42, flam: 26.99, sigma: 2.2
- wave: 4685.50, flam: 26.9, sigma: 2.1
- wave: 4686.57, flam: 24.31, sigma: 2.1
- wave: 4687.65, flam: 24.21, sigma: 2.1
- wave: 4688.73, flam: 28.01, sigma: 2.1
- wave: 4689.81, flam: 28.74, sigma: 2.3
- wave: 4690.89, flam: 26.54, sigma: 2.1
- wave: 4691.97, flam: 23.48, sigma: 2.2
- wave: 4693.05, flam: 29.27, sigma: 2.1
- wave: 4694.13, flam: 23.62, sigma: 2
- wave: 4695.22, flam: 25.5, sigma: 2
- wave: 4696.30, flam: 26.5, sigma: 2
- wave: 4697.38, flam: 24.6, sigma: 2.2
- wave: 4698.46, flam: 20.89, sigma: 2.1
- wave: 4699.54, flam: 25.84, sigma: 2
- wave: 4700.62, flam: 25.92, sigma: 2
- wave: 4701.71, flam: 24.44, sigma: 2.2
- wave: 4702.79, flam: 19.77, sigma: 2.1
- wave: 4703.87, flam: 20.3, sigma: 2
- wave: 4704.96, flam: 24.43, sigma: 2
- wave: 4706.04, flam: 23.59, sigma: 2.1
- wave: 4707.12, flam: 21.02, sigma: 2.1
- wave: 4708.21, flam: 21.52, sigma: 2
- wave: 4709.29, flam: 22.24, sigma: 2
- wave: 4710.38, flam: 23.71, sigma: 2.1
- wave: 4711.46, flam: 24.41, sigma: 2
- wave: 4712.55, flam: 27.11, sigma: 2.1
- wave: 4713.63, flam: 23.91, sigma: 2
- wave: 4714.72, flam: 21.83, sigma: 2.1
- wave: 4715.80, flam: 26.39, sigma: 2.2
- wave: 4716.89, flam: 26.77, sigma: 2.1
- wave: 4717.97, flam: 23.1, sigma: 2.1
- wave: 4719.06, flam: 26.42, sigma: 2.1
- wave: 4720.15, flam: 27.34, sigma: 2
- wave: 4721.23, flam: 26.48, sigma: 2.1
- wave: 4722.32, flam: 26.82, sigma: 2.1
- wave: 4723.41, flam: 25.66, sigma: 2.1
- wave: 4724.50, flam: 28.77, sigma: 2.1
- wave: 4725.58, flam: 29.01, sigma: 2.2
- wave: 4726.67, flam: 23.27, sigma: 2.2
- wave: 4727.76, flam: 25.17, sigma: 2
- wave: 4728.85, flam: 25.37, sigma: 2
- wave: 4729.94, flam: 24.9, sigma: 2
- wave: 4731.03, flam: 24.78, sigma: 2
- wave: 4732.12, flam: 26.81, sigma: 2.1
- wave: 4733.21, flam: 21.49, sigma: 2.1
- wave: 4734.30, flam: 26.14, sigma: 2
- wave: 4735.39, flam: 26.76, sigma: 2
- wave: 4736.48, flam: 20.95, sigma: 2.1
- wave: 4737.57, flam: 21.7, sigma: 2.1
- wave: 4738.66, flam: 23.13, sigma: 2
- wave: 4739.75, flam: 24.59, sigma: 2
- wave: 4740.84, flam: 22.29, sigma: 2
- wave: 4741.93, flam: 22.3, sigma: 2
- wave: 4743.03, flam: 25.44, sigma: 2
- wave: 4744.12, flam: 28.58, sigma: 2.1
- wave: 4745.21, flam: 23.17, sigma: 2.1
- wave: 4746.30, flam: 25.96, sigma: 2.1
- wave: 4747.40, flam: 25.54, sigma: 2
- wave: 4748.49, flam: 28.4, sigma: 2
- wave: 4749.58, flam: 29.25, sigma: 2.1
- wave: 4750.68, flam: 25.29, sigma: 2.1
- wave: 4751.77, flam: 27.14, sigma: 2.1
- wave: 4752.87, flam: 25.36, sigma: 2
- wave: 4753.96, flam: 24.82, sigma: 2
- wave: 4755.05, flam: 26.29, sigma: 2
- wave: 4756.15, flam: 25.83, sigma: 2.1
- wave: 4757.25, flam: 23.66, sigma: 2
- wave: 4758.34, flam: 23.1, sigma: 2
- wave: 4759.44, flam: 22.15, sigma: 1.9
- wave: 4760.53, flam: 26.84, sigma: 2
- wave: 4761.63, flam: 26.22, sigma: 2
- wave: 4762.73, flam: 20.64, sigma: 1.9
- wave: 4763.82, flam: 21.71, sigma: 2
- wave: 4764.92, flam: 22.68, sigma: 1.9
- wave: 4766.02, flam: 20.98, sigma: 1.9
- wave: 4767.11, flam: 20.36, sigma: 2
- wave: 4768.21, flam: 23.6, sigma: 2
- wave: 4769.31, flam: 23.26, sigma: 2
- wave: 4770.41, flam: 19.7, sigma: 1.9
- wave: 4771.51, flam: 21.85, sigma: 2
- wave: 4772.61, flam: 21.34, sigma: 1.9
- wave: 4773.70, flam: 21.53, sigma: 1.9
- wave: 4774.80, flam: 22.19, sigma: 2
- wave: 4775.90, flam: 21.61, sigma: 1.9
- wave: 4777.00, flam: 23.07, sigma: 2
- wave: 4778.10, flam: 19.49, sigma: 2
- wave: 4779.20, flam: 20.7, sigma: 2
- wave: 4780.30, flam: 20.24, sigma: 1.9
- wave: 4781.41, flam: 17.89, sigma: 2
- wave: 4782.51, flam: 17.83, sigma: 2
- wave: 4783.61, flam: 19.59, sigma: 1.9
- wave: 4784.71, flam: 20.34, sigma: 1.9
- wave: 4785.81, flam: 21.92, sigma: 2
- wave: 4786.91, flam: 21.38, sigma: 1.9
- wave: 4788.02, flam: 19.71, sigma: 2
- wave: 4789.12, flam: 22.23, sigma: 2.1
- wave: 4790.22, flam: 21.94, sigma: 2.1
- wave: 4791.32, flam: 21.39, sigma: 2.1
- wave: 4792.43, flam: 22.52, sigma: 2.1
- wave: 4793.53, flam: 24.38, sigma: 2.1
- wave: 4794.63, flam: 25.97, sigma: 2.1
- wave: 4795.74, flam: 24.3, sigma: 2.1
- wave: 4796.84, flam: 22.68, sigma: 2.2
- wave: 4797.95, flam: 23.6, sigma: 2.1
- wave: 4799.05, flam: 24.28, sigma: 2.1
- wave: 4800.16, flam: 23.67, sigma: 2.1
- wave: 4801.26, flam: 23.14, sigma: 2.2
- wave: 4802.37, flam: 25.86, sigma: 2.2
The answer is 1.7 Angstrom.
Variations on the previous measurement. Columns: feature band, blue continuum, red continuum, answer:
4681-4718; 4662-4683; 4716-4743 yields 1.7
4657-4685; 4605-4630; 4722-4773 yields -1.6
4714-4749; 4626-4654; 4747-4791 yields -2.2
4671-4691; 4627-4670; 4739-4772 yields -0.9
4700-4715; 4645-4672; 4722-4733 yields 1.7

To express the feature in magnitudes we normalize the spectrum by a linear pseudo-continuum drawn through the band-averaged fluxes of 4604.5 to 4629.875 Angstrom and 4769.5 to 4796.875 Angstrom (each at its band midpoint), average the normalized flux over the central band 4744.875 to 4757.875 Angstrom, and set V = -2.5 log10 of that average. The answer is -0.16 mag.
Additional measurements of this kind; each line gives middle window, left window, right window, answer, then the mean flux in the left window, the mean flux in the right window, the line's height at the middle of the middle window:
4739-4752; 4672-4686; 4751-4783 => -0.09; 26.9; 22.5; 23.6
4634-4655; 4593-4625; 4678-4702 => -0.01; 26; 25.5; 25.8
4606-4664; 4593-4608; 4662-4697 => -0.03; 25.7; 26.3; 26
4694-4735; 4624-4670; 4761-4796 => -0.03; 26.4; 21.6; 24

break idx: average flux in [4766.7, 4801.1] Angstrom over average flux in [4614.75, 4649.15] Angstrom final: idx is 0.83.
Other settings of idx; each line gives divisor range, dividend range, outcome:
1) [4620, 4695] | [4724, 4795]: 0.88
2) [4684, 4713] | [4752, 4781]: 0.92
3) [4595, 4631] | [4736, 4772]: 0.92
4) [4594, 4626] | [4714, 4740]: 0.96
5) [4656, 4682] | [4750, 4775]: 0.86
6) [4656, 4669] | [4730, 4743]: 0.87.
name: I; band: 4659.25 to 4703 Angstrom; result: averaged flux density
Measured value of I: 26.2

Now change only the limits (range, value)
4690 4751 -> 24.8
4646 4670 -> 26.6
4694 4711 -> 23.4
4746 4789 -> 22.8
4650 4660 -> 27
